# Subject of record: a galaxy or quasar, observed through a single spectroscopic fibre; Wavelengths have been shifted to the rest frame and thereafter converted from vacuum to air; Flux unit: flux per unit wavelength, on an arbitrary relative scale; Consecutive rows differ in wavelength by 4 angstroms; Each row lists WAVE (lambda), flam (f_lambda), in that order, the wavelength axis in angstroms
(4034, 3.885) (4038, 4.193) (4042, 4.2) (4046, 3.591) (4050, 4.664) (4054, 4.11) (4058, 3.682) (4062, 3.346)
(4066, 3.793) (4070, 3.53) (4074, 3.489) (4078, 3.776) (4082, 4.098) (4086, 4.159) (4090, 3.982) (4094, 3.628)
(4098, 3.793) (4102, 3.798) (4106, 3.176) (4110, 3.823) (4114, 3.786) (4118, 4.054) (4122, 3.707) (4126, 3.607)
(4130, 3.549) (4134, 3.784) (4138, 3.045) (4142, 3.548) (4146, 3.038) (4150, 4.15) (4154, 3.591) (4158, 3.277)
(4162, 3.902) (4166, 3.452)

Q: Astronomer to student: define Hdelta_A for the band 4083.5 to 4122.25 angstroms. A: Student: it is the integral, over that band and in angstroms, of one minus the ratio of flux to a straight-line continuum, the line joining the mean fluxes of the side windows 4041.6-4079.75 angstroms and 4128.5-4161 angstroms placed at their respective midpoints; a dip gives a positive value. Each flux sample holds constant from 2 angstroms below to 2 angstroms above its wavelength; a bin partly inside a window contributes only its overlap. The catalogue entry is -1.5 angstroms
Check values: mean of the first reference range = 3.8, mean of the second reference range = 3.51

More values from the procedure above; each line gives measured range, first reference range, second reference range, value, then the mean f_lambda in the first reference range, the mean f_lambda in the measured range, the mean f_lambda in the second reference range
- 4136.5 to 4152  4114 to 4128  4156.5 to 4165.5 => 0.9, 3.79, 3.46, 3.58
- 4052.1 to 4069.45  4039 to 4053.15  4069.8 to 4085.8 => 1.2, 4.15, 3.71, 3.79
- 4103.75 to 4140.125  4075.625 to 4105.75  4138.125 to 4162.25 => 0.6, 3.84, 3.62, 3.52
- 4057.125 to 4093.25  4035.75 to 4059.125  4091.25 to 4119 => 1.3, 4.09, 3.76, 3.72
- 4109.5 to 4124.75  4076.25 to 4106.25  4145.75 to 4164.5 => -0.3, 3.84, 3.83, 3.64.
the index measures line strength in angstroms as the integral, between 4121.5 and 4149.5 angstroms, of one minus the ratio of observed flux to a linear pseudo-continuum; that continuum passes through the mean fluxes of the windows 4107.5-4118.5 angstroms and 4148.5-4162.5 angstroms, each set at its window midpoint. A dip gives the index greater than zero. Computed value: 2.0 angstroms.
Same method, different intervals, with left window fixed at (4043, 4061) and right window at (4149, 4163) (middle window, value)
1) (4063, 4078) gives 1.2 angstroms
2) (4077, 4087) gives -0.3 angstroms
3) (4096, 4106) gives 0.5 angstroms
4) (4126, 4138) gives 0.7 angstroms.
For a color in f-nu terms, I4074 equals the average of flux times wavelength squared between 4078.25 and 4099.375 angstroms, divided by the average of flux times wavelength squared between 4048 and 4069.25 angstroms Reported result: 1.02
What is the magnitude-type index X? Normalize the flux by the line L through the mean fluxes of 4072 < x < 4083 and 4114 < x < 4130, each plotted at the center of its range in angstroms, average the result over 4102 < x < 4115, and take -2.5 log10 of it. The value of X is 0.04 mag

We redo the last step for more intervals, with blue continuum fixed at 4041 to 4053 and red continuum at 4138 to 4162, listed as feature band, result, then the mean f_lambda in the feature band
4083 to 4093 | -0.037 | 4.03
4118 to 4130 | -0.009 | 3.71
